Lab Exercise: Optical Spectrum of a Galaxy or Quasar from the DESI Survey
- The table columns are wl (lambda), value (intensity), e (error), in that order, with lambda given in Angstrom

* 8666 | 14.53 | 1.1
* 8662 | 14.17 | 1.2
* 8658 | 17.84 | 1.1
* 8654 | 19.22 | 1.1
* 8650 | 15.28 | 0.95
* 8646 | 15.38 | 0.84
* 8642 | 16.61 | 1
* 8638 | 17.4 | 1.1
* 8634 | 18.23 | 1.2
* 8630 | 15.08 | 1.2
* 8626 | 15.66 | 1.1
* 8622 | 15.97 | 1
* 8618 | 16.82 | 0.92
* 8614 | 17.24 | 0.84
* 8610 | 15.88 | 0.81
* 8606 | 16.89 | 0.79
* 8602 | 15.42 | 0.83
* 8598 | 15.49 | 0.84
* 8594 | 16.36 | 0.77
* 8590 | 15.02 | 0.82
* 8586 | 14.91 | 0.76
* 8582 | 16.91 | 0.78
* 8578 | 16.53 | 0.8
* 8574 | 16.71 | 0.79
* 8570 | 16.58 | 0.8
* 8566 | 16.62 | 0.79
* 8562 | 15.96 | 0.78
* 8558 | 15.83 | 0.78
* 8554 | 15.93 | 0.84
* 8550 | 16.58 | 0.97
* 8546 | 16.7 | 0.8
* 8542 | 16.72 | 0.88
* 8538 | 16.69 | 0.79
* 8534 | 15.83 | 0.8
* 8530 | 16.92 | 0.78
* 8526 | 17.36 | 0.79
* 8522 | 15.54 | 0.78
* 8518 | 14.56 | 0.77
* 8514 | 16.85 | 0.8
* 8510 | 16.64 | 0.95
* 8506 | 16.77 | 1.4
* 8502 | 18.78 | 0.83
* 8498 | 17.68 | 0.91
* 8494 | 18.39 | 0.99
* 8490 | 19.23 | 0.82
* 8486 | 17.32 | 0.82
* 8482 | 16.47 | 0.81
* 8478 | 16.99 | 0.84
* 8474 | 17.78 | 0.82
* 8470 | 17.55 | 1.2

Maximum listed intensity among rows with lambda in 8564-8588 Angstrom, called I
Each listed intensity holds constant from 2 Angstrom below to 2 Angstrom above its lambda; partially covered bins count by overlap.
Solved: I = 16.91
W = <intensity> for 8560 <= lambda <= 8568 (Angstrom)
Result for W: 16.3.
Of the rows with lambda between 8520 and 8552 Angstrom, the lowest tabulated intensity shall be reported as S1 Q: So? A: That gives 15.54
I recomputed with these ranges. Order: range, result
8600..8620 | 17.24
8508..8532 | 17.36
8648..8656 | 19.22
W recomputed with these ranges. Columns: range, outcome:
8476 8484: 16.7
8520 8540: 16.5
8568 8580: 16.6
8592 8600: 15.9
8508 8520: 16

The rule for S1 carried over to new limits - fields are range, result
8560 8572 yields 15.96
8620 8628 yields 15.66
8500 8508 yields 16.77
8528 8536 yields 15.83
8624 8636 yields 15.08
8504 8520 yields 14.56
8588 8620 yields 15.02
